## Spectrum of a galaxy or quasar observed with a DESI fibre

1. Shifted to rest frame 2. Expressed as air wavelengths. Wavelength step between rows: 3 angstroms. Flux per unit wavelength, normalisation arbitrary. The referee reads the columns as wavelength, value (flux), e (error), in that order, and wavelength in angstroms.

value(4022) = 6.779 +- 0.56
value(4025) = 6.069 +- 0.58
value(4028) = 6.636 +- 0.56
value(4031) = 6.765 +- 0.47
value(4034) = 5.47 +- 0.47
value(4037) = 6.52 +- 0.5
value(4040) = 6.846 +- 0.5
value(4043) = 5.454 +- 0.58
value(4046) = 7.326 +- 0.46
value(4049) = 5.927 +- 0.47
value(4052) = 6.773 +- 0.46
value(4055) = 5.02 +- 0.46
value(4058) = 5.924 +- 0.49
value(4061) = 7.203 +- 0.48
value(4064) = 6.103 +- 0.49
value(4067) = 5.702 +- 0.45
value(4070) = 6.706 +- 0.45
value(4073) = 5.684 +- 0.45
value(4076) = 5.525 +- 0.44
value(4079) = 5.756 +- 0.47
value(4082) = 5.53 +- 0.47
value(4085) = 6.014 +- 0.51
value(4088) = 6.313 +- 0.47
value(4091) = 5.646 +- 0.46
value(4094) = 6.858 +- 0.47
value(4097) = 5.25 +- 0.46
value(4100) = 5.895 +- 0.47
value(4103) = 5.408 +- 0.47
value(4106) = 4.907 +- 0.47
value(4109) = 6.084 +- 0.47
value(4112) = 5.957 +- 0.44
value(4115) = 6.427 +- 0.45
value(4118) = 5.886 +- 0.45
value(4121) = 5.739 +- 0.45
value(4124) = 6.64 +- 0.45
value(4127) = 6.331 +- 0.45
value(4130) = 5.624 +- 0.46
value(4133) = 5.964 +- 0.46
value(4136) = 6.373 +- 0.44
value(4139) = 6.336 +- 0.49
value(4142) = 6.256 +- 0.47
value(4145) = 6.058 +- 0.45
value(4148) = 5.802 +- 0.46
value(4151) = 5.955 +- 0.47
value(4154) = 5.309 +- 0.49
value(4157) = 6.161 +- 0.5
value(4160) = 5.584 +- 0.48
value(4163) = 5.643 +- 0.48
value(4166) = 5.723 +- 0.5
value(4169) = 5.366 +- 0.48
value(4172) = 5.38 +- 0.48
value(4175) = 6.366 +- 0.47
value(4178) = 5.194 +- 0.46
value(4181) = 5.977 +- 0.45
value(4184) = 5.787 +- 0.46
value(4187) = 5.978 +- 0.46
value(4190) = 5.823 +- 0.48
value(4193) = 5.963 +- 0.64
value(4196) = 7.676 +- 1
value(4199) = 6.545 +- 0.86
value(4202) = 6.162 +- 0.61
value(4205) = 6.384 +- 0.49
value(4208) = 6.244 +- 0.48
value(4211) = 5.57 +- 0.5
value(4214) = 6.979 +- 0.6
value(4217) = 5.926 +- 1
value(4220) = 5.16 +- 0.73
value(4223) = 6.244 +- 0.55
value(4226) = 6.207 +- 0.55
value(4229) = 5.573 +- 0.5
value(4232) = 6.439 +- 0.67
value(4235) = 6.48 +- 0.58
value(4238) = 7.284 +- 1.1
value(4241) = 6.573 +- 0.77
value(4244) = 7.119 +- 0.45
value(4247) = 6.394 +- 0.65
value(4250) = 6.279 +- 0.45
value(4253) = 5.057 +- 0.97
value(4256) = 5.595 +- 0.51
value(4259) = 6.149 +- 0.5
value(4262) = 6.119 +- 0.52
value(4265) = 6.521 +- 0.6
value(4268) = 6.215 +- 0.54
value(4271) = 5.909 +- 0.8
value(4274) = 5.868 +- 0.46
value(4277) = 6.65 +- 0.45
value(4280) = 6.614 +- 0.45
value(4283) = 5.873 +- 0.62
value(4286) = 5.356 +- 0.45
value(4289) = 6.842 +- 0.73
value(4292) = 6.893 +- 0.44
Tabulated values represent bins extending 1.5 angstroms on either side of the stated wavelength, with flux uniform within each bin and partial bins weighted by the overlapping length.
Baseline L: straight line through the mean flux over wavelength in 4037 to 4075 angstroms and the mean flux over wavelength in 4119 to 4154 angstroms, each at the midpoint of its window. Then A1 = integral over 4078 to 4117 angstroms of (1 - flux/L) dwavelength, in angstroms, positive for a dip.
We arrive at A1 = 1.84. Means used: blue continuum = 6.22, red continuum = 6.06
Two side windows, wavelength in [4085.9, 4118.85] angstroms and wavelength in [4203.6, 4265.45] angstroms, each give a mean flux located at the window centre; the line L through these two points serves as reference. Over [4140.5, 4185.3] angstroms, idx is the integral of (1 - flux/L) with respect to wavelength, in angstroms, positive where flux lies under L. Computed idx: 1.9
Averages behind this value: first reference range 5.88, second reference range 6.2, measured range 5.77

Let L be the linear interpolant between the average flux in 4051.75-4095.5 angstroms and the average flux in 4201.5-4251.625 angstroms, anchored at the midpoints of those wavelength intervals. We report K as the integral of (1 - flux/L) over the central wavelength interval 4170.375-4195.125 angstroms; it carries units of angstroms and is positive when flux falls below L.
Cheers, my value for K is 1.5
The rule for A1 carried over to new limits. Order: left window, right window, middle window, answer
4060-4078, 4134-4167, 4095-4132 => 0.9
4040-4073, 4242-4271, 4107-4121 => 0.4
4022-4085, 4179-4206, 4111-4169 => 2.2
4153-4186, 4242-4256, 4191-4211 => -1.8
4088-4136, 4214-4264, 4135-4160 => 0.0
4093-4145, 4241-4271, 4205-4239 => -0.3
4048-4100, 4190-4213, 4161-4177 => 1.5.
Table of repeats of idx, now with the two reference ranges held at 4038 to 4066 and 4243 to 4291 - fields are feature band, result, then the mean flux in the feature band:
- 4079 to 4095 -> 0.6 angstroms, 6.02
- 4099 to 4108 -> 1.2 angstroms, 5.41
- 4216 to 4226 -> 0.6 angstroms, 5.83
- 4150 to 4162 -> 0.9 angstroms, 5.74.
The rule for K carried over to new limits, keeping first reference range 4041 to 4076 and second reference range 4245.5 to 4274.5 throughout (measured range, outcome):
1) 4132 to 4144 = -0.28 angstroms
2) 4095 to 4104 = 0.77 angstroms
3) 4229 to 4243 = -1.30 angstroms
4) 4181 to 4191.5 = 0.32 angstroms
